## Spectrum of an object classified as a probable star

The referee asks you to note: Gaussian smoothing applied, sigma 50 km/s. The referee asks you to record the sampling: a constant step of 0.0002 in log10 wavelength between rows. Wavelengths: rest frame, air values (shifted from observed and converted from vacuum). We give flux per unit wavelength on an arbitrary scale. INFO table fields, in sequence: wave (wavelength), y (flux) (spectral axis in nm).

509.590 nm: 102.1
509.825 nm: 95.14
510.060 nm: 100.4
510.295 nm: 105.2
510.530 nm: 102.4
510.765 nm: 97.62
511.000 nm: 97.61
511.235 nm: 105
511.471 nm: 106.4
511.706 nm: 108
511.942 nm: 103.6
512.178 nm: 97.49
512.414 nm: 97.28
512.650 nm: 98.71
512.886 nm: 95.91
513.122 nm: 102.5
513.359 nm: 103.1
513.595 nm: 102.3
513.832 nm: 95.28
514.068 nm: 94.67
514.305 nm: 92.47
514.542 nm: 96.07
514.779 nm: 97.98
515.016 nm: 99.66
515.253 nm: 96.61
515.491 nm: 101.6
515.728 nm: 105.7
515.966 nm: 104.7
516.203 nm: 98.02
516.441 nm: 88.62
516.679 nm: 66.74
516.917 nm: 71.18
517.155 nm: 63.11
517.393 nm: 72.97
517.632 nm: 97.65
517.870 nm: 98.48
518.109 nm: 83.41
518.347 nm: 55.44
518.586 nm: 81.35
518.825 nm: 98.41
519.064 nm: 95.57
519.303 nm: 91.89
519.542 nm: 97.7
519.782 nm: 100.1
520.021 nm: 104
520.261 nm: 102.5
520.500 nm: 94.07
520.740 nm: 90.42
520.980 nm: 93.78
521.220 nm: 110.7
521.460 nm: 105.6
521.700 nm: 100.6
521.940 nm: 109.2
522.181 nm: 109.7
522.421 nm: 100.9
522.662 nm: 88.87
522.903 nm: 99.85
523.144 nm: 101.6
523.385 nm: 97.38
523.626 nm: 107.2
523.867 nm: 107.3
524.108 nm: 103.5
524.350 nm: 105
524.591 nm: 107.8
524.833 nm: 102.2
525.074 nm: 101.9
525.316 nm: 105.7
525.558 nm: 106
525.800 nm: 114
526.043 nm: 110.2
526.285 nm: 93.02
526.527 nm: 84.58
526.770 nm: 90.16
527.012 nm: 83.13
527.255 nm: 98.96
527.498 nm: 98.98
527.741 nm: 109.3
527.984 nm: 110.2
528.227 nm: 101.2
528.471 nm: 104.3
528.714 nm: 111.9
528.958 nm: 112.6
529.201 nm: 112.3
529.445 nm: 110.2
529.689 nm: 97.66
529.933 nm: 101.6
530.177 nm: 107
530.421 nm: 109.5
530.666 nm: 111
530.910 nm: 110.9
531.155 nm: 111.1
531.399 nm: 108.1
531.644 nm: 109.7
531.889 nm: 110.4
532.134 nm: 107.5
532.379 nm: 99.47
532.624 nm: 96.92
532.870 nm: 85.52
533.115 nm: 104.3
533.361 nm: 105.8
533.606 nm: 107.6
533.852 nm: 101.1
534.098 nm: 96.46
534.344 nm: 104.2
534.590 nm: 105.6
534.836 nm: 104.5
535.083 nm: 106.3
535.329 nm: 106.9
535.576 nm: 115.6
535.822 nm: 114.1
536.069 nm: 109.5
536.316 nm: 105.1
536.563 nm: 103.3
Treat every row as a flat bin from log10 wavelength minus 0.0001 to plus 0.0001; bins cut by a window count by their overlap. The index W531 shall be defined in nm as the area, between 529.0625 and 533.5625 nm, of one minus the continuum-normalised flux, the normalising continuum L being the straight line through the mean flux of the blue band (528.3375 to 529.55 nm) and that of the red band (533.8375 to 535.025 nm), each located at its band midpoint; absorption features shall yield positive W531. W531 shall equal 0.06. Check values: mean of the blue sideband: 110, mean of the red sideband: 103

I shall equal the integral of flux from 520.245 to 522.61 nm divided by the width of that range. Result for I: 101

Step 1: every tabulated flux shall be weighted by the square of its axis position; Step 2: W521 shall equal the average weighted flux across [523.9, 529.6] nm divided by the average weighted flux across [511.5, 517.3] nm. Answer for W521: 1.14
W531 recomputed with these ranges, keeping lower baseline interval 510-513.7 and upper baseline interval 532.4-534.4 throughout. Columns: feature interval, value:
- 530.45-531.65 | -0.12 nm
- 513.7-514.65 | 0.06 nm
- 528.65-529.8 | -0.10 nm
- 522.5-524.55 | -0.02 nm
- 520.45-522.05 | 0.00 nm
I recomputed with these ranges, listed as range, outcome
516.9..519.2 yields 82.3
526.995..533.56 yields 105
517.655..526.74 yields 98.8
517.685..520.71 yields 92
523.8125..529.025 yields 103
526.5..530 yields 102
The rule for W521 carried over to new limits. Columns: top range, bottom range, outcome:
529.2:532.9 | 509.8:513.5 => 1.13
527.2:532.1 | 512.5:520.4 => 1.22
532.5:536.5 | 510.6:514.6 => 1.14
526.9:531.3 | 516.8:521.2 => 1.23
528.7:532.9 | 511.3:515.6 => 1.15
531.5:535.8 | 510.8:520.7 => 1.19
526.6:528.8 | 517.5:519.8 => 1.16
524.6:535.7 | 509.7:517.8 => 1.16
